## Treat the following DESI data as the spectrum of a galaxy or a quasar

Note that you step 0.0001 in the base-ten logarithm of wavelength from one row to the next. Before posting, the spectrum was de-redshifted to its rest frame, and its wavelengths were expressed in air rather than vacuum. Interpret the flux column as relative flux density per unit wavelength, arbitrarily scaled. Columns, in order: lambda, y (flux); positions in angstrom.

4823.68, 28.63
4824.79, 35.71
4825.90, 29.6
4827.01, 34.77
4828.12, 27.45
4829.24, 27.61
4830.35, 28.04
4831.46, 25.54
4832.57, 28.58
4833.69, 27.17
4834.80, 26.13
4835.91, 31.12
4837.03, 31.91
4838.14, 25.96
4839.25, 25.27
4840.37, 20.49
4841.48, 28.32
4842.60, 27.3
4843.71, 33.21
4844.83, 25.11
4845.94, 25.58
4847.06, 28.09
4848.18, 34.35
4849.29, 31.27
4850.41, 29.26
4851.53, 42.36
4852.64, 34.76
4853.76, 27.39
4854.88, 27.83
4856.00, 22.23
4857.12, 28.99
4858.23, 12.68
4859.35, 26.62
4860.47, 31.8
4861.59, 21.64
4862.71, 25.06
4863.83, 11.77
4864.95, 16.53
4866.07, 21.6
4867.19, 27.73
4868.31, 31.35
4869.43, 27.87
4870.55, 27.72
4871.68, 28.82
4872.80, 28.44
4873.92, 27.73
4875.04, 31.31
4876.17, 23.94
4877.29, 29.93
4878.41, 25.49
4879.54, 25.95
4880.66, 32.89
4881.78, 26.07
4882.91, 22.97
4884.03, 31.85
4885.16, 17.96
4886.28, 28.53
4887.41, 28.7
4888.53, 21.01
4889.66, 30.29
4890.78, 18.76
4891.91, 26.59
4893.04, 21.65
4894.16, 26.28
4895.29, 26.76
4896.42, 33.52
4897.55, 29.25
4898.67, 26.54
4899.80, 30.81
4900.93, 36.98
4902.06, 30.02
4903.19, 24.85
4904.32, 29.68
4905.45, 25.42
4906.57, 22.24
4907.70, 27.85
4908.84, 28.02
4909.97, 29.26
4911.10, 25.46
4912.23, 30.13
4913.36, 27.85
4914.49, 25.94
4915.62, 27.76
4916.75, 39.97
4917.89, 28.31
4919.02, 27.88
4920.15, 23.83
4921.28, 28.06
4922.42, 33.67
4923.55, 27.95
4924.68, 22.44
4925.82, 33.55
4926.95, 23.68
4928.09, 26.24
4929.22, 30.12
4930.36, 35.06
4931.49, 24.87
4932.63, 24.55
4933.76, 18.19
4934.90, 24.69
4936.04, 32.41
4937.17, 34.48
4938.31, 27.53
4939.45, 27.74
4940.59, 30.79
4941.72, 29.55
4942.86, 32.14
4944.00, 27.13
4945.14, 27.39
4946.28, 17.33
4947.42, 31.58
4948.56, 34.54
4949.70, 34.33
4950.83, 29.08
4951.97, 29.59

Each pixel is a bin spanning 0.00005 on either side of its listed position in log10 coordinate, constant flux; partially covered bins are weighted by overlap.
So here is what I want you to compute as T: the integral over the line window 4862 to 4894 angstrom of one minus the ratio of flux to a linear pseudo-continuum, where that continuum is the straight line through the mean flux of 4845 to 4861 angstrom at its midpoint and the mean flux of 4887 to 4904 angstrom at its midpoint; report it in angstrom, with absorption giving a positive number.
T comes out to 2.67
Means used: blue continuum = 28.7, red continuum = 27.5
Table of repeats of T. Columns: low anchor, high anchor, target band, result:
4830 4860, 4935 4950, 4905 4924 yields 0.6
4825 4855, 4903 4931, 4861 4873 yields 1.9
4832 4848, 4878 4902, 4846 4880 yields 0.5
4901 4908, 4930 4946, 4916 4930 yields -0.6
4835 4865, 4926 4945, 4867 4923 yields -0.3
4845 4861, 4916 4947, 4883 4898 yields 1.2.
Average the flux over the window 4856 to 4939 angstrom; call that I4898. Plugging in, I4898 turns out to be 27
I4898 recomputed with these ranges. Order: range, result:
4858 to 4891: 25.6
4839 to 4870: 26.7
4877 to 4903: 27.3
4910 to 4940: 28.2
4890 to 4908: 27.4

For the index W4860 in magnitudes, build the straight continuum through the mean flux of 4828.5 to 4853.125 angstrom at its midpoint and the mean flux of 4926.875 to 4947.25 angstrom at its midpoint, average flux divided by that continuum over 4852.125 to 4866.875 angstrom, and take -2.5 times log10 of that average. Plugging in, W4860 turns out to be 0.20 mag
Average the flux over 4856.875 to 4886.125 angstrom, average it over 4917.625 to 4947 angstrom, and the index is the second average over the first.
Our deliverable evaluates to 1.1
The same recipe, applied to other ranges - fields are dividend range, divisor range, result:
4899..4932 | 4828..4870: 1.06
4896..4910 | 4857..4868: 1.28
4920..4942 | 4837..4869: 1.05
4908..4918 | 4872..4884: 1.05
